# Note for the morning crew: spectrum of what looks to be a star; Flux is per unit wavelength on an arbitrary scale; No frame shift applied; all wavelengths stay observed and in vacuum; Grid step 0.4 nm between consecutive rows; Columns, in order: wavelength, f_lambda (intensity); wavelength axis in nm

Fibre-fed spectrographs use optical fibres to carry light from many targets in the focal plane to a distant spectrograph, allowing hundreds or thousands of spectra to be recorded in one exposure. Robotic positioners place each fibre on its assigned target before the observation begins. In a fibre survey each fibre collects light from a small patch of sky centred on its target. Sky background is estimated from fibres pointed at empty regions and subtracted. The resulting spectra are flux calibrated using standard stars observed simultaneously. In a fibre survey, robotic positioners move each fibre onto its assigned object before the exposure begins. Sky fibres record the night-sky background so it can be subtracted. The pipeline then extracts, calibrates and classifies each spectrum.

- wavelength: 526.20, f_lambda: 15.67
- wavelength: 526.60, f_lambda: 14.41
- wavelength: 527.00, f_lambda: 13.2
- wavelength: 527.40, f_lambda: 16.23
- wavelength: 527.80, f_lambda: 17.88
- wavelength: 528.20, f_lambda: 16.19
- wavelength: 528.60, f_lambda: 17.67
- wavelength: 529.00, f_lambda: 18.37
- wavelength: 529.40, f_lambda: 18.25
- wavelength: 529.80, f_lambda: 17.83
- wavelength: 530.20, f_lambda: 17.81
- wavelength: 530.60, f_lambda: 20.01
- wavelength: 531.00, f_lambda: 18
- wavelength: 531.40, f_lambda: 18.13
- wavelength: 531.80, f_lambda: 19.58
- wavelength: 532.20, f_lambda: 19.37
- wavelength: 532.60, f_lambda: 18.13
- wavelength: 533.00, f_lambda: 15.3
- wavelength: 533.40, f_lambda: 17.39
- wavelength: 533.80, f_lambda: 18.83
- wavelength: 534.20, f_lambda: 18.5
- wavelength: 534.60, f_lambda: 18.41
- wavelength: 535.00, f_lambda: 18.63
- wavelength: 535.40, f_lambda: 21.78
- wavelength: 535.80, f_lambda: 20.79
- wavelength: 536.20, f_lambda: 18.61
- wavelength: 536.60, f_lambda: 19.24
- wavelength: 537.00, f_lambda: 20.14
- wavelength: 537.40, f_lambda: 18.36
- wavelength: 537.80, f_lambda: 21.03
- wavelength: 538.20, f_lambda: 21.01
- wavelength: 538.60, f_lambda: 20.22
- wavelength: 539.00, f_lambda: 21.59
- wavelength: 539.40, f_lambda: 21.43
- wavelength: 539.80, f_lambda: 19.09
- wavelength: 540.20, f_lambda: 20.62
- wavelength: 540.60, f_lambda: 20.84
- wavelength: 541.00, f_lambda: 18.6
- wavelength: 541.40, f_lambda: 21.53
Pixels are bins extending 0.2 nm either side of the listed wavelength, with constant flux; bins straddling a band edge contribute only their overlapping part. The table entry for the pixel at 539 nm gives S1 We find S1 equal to 21.59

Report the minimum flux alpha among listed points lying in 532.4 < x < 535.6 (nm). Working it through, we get 15.3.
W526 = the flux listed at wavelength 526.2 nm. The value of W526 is 15.67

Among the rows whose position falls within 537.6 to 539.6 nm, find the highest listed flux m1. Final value 21.59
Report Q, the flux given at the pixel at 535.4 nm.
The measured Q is 21.78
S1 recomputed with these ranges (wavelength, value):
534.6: 18.41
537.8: 21.03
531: 18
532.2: 19.37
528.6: 17.67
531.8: 19.58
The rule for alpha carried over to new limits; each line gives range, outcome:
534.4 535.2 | 18.41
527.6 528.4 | 16.19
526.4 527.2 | 13.2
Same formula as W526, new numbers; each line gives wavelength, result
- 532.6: 18.13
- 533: 15.3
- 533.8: 18.83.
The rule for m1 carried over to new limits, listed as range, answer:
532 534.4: 19.37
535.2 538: 21.78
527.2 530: 18.37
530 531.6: 20.01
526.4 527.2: 14.41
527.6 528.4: 17.88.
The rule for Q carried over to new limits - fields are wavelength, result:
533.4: 17.39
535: 18.63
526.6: 14.41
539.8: 19.09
